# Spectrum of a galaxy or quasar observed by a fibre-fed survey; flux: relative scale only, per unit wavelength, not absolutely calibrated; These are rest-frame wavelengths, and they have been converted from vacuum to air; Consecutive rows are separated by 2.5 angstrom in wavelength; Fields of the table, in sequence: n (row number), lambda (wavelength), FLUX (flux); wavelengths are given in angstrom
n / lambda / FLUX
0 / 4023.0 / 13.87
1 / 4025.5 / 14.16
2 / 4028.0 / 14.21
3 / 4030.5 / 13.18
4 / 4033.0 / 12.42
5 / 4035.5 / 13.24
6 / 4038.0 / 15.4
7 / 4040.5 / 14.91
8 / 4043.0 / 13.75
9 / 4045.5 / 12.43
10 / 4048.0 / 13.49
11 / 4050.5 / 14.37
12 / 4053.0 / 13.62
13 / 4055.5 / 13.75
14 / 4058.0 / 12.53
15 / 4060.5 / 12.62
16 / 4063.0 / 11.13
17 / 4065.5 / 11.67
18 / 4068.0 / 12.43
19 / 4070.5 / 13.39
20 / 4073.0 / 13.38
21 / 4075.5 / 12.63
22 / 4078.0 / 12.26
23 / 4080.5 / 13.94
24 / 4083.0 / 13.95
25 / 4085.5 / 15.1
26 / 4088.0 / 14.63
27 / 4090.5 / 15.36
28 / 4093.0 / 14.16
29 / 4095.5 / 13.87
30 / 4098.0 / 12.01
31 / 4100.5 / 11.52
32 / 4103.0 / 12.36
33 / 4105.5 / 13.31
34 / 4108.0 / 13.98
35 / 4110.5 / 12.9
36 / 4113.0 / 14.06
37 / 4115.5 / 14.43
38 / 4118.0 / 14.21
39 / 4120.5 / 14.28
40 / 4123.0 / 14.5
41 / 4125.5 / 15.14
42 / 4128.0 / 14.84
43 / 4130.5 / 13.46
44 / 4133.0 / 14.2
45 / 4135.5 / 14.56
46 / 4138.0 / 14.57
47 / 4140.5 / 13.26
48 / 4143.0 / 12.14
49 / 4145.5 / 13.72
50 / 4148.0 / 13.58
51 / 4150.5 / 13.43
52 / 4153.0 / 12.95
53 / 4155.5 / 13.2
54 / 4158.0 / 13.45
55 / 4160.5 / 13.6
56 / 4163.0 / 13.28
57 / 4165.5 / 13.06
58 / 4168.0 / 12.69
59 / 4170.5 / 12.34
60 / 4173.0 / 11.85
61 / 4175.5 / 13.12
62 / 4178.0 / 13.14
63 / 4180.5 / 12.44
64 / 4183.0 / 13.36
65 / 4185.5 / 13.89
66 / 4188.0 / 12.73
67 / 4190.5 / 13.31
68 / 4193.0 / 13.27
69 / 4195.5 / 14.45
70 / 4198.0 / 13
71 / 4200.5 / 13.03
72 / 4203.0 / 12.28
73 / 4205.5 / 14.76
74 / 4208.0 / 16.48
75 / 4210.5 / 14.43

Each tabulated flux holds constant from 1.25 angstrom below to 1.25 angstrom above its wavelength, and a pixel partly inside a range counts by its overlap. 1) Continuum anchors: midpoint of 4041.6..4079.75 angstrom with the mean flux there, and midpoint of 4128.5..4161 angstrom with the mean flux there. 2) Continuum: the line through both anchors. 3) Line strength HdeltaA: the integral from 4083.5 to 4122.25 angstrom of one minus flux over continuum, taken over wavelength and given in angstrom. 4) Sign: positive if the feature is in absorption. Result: -1.5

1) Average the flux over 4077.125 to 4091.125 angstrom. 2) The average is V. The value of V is 14.2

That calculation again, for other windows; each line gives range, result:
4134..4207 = 13.3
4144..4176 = 13.1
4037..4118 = 13.4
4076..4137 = 13.9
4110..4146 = 14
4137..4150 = 13.4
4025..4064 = 13.5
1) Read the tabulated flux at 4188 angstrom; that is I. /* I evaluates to 12.73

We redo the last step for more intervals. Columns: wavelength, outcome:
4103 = 12.36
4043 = 13.75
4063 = 11.13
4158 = 13.45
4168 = 12.69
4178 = 13.14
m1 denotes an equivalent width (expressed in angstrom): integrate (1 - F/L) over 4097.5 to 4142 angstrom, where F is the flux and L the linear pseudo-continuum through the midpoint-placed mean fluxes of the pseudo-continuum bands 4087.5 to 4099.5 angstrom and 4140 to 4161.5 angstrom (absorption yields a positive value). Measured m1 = -0.6 angstrom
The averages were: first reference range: 13.9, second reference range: 13.3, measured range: 13.8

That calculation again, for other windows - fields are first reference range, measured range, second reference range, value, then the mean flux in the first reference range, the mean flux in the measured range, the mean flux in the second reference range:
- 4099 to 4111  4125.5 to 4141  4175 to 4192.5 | -1.6 angstrom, 12.8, 14.3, 13.1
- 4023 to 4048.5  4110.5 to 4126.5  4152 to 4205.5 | -1.1 angstrom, 13.7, 14.3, 13.1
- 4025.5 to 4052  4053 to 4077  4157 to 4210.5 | 1.8 angstrom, 13.8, 12.7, 13.3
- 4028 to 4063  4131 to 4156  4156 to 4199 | -0.7 angstrom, 13.5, 13.6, 13.1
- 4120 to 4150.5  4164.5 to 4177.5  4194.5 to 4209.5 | 1.3 angstrom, 14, 12.6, 14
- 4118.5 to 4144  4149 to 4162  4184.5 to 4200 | 0.5 angstrom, 14.1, 13.3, 13.4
